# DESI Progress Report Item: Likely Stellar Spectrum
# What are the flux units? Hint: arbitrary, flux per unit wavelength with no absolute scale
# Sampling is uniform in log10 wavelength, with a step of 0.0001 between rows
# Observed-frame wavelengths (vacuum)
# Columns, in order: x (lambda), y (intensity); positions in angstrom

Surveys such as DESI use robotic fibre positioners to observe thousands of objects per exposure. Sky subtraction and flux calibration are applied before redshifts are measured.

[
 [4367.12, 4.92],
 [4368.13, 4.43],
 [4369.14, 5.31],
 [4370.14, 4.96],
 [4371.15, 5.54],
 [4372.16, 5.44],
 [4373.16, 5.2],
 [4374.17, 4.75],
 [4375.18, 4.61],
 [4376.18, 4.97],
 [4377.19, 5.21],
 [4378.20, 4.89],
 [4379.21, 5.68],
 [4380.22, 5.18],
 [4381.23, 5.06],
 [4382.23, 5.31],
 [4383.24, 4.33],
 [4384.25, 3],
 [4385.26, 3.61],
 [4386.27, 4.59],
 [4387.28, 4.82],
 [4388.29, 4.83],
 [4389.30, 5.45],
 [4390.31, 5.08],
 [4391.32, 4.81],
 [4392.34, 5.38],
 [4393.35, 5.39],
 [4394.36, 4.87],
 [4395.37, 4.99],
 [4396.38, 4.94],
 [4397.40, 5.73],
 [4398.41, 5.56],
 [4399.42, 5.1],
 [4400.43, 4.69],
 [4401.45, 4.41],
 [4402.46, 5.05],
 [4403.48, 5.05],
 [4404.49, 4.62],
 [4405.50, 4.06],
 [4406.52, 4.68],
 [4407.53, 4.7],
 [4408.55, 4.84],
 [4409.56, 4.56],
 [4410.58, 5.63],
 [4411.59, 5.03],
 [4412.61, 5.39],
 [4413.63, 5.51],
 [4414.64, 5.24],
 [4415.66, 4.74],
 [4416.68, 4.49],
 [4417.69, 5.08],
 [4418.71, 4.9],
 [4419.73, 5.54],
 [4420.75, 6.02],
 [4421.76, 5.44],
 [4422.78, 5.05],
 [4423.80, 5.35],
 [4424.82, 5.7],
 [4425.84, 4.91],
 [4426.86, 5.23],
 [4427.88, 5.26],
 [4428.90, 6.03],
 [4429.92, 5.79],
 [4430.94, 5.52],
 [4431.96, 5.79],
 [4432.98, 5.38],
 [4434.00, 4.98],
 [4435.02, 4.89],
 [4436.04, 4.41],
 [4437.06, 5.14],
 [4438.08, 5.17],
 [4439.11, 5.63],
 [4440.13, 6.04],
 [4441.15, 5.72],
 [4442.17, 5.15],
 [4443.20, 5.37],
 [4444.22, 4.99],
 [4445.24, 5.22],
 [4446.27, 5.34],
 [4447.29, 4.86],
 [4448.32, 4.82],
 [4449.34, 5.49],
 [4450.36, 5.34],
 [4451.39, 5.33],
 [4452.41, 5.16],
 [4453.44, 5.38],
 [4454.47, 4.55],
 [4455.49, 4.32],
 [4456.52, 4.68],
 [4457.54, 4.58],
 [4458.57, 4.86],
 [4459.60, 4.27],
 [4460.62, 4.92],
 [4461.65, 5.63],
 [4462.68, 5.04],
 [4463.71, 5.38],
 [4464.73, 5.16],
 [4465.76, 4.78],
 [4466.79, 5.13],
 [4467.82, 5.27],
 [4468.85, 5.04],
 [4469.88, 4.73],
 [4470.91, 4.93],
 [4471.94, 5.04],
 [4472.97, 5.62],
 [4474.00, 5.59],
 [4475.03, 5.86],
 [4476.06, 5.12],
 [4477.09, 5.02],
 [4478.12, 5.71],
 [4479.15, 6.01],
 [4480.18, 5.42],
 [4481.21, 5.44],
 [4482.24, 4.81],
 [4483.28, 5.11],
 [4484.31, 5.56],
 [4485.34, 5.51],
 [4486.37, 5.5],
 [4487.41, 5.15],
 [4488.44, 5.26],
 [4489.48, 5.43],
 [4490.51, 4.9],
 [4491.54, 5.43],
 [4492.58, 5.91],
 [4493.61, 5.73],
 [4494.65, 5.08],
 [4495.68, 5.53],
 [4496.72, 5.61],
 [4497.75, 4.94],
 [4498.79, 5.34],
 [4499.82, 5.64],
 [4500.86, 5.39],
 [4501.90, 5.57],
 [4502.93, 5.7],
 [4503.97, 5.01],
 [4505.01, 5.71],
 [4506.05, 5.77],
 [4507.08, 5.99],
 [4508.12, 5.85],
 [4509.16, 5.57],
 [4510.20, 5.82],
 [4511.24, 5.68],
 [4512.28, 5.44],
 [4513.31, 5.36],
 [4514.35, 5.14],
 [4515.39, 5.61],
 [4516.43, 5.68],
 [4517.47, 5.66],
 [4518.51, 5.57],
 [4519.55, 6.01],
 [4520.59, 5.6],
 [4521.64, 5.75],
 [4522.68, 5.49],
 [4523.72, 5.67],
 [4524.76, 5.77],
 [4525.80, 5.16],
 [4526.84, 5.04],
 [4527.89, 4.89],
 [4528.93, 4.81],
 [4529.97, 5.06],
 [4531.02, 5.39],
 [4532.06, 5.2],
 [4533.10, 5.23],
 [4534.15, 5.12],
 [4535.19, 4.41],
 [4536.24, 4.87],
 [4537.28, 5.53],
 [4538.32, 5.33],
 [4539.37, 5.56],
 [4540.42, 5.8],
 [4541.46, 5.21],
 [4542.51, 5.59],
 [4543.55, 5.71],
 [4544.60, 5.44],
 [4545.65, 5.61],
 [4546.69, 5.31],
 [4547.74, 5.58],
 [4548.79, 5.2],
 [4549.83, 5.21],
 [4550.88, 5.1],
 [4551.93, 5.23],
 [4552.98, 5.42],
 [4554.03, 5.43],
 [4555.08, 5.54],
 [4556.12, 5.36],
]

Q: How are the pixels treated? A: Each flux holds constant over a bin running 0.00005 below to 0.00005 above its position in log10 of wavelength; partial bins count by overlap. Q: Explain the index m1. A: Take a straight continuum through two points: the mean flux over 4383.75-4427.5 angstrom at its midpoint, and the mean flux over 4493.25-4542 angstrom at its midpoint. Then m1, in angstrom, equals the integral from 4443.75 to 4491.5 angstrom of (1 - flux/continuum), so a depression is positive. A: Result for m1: 0.6 angstrom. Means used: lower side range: 4.98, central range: 5.16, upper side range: 5.43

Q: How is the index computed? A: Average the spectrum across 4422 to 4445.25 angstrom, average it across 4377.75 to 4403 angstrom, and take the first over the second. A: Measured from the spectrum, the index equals 1.09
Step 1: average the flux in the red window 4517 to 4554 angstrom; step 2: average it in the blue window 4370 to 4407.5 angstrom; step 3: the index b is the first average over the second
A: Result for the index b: 1.09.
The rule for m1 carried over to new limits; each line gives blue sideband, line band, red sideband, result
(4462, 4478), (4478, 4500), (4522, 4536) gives -0.9 angstrom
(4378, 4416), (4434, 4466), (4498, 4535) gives 0.5 angstrom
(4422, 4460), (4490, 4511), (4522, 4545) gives -1.1 angstrom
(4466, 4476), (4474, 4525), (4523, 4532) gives -2.7 angstrom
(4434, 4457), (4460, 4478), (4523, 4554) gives -0.1 angstrom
